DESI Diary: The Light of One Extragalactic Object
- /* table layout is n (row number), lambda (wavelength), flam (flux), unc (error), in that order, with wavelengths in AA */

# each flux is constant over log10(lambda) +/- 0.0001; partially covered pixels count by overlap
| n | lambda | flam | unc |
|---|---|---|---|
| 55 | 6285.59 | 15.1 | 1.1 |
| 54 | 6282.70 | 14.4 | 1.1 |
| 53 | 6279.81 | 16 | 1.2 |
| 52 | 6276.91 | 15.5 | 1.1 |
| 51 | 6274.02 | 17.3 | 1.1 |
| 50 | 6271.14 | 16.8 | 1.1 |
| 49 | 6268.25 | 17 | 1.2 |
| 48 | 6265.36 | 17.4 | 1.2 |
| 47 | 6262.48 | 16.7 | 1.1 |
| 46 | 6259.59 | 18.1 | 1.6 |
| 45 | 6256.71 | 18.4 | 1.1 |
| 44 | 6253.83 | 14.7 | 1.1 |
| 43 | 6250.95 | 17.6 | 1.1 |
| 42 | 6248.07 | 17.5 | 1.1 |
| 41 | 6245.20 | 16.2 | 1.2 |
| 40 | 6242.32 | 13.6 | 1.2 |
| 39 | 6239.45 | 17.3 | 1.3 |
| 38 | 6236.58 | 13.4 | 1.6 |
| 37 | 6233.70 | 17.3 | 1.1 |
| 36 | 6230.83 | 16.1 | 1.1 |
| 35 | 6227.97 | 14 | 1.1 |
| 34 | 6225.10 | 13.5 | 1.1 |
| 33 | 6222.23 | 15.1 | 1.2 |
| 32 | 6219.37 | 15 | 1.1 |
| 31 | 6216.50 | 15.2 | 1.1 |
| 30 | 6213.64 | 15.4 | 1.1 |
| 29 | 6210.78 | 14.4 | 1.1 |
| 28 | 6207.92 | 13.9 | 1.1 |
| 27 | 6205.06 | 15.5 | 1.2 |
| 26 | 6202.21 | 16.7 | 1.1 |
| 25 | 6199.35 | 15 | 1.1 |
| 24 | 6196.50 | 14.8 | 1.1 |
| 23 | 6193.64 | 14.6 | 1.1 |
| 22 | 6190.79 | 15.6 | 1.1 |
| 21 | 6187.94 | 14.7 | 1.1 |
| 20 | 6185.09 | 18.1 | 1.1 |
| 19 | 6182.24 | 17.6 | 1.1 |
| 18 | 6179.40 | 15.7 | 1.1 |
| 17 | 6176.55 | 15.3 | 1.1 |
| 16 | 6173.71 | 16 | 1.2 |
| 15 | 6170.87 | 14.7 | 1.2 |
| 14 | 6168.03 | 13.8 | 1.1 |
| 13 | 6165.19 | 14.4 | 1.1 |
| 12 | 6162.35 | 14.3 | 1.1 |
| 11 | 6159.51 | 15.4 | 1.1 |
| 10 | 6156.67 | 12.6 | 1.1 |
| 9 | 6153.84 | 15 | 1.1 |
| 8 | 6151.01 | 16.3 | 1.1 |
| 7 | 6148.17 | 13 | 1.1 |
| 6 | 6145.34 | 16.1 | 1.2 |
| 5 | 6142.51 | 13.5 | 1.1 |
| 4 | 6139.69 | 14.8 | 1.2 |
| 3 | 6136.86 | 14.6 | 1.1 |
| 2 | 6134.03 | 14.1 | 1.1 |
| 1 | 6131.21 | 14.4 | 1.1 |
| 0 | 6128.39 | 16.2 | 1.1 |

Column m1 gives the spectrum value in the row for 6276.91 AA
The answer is 15.5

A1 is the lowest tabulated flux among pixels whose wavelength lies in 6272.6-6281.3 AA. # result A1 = 15.5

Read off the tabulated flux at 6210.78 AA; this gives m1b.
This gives 14.4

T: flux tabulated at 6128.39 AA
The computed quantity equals 16.2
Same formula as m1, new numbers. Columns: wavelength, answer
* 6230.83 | 16.1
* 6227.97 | 14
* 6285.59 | 15.1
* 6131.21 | 14.4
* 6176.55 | 15.3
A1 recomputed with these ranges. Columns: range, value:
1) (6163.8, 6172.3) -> 13.8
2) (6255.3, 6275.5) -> 16.7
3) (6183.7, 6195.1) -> 14.6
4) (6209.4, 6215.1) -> 14.4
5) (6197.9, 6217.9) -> 13.9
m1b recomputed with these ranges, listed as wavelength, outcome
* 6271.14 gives 16.8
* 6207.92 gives 13.9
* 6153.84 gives 15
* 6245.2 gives 16.2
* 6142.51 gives 13.5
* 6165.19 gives 14.4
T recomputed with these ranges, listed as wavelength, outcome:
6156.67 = 12.6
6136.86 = 14.6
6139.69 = 14.8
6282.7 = 14.4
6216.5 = 15.2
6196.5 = 14.8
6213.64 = 15.4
